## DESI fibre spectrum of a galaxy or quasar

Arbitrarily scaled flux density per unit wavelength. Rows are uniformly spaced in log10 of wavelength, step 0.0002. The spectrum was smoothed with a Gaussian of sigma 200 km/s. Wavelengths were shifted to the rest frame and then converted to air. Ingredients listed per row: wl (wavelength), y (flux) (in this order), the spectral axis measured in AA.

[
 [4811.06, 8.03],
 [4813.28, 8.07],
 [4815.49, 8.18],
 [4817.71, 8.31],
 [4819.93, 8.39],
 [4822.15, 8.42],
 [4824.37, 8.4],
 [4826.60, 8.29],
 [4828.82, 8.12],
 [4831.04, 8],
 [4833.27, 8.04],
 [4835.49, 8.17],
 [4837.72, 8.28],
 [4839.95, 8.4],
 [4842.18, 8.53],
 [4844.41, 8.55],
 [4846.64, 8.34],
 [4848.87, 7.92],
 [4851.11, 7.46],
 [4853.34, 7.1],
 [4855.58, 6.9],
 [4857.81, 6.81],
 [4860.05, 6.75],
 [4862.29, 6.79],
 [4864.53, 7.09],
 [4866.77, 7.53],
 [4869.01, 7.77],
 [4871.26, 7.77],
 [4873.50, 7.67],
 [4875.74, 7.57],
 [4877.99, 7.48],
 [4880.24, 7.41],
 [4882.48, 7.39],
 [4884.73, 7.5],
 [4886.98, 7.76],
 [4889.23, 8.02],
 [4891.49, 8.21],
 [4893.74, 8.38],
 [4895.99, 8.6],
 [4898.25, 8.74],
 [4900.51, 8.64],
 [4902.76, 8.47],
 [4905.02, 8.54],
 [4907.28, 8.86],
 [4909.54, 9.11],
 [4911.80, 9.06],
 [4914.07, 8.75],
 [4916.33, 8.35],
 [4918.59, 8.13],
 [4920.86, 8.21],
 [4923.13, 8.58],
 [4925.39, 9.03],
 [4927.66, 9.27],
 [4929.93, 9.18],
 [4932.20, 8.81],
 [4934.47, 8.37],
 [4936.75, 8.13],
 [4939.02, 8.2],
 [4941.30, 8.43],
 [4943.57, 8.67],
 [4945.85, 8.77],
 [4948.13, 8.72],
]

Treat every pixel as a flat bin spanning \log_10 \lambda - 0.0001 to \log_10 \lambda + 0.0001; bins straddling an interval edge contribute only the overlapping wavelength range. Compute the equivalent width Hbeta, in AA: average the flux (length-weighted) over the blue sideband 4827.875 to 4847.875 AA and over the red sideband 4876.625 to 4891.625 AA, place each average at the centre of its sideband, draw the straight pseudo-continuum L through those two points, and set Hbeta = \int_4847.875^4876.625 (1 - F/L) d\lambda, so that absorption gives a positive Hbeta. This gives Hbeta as 2.3 AA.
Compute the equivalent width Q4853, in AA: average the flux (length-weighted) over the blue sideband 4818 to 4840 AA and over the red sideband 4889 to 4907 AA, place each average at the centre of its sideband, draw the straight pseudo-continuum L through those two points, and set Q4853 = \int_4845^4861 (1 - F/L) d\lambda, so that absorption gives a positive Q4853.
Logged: 1.8 AA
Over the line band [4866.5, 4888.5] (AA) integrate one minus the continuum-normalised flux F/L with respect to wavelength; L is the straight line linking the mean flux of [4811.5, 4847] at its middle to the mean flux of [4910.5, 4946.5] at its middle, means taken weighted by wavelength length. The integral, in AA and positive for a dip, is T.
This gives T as 2.2 AA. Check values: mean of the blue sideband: 8.27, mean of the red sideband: 8.62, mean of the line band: 7.6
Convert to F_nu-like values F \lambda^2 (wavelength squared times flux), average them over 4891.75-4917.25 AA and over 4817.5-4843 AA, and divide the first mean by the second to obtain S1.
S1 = 1.08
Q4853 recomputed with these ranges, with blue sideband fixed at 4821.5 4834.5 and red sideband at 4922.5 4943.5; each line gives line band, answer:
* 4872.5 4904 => 1.8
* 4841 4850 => -0.1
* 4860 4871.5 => 1.5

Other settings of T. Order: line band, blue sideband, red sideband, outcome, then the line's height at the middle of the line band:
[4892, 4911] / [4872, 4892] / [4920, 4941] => -1.4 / 8.05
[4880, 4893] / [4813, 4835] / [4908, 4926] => 1.2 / 8.51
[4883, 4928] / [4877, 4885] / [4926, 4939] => -2.4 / 8.05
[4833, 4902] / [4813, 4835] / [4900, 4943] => 5.1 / 8.41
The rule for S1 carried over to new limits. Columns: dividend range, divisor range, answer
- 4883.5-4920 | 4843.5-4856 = 1.11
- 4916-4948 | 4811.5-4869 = 1.13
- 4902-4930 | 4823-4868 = 1.15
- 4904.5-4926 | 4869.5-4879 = 1.15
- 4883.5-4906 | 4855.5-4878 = 1.15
